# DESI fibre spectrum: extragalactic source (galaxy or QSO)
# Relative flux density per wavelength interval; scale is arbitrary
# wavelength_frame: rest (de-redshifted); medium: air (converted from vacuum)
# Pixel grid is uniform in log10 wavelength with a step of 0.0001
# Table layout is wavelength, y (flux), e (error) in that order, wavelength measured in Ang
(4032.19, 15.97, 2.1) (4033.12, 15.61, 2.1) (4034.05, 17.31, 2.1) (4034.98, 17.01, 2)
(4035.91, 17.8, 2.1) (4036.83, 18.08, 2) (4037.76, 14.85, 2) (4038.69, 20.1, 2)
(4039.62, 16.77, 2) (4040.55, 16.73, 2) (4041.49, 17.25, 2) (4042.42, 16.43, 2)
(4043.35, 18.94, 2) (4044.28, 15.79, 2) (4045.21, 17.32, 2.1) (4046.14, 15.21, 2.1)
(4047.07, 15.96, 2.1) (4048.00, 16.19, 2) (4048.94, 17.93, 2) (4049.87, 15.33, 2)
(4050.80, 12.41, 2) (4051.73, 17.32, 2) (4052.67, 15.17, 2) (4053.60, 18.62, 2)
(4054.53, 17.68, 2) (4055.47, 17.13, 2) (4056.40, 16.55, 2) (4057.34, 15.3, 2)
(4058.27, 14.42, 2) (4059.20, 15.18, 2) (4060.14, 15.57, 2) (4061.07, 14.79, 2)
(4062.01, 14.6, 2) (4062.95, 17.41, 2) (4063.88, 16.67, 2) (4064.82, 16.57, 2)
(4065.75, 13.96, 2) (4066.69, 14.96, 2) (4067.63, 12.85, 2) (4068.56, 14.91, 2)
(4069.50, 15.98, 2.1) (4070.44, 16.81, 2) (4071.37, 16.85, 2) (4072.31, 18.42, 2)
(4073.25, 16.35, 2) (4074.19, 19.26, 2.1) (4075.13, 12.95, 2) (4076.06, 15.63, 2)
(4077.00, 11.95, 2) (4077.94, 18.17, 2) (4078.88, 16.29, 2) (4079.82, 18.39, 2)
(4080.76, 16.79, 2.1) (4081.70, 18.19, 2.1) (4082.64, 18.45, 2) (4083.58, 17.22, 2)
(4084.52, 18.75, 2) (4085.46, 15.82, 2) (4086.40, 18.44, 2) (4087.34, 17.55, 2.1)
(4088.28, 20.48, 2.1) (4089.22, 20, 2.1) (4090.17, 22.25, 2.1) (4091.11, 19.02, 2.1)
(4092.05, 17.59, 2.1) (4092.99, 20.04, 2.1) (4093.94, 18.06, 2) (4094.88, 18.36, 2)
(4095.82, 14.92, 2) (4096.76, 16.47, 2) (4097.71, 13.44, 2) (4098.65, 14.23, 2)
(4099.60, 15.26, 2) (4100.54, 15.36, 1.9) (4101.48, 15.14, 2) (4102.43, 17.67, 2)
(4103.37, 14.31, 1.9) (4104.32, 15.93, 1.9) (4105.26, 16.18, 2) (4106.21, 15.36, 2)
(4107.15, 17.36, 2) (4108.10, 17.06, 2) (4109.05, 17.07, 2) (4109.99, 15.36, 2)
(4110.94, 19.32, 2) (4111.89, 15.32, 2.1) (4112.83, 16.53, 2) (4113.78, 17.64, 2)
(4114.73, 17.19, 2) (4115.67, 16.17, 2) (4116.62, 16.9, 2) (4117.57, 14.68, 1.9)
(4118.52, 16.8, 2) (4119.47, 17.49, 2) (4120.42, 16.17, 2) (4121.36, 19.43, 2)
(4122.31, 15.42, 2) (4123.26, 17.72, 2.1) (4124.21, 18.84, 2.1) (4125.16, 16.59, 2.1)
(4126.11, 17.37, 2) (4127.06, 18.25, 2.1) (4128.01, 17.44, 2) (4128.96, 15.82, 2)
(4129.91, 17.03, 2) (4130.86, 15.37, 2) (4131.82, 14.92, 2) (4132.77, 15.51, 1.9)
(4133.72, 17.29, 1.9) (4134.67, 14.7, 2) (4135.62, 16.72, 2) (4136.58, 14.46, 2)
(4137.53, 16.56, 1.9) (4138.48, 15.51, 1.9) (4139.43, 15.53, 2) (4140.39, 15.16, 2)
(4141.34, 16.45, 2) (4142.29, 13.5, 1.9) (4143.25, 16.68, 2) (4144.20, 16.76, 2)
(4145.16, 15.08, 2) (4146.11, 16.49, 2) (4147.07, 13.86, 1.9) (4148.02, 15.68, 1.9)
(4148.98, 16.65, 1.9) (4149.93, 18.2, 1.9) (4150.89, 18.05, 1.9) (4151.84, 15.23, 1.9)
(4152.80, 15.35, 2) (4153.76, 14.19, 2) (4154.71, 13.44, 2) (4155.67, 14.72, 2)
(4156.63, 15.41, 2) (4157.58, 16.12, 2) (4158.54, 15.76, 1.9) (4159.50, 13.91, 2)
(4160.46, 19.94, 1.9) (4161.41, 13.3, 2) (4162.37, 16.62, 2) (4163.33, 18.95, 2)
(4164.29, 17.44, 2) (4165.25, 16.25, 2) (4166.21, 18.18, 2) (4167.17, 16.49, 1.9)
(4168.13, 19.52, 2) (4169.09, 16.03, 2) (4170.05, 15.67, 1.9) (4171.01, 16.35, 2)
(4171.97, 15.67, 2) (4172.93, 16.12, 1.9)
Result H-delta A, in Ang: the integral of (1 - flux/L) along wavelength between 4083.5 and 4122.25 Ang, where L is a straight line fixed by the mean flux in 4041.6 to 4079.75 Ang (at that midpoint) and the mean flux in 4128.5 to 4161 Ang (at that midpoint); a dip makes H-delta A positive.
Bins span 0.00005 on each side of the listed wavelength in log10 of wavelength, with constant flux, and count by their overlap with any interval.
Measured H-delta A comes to -2.71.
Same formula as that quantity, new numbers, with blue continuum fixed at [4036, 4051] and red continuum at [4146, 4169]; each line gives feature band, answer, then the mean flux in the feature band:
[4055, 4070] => 1.07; 15.4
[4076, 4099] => -1.39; 17.5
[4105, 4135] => -0.60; 16.7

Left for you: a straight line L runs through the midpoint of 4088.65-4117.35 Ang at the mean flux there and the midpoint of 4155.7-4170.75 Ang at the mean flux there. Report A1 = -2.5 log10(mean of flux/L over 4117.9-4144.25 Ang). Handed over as 0.02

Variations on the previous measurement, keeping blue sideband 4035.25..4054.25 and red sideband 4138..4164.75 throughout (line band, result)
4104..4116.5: -0.03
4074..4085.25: -0.02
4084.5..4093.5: -0.16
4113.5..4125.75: -0.06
